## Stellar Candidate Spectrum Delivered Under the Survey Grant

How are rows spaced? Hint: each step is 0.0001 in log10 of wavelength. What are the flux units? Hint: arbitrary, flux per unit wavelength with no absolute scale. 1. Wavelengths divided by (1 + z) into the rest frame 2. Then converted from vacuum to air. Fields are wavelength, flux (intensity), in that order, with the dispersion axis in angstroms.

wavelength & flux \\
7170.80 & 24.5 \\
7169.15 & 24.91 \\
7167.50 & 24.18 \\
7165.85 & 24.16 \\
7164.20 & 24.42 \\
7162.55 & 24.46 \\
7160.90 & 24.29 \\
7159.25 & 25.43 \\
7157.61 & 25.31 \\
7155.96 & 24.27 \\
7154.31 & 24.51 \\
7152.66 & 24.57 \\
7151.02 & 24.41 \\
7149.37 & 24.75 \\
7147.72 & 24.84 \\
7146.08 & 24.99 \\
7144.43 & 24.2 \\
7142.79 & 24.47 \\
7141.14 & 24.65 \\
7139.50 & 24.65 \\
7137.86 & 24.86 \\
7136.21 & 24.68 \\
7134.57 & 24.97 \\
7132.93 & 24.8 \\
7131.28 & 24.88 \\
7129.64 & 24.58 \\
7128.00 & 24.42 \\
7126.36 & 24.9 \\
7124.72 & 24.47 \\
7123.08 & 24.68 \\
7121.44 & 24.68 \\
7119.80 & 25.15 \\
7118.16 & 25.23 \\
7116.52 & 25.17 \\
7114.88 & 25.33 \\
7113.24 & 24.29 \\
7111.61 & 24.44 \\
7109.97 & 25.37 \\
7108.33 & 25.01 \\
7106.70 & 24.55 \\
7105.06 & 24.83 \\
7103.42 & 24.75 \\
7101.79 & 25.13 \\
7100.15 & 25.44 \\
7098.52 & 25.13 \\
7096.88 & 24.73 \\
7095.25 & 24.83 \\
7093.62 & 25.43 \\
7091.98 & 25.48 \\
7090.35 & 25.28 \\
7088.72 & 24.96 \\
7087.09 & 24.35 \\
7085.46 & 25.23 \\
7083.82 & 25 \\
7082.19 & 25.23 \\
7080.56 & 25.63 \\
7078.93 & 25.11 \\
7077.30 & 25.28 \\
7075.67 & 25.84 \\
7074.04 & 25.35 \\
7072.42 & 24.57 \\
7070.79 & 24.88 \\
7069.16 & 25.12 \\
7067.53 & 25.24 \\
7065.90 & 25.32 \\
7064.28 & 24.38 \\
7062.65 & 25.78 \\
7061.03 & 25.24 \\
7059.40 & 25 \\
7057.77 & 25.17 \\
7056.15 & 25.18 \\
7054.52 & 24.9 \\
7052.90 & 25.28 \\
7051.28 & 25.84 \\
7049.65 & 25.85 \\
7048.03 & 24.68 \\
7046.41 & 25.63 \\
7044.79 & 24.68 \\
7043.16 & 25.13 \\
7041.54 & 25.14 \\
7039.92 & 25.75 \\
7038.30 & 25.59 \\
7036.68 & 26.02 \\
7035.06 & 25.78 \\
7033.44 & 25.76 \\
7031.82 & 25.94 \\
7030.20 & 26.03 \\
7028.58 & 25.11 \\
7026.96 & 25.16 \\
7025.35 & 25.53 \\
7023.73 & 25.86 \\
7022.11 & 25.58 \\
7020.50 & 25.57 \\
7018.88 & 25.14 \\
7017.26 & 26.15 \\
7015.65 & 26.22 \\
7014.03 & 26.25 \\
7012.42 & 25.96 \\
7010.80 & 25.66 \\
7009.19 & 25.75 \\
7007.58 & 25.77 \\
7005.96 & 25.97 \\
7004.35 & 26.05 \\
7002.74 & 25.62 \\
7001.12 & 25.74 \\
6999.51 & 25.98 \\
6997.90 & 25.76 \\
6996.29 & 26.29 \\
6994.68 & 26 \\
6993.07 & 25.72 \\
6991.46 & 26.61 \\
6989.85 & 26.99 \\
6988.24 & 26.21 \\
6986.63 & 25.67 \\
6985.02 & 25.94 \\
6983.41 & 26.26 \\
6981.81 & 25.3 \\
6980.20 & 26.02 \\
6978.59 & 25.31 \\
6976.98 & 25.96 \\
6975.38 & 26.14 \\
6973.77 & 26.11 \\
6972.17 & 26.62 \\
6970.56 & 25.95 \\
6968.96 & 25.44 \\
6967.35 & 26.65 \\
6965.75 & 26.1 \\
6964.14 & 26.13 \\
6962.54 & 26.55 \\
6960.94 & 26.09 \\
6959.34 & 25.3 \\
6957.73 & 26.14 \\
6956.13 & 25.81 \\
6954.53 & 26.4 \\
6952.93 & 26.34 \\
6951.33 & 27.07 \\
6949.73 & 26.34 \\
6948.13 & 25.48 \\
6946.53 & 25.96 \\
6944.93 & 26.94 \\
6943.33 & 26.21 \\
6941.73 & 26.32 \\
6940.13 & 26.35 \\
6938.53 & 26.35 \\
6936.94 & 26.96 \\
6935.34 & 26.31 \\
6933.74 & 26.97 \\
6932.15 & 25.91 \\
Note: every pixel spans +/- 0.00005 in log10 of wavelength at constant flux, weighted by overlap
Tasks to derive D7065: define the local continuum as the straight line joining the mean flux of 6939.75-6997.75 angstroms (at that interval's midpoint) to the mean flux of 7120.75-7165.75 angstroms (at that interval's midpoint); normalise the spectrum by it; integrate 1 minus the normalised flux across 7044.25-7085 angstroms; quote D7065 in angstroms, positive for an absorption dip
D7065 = 0.18 angstroms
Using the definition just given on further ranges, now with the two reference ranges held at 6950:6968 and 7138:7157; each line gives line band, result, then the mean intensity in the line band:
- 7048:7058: 0.0 angstroms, 25.3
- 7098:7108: 0.0 angstroms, 25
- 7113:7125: 0.0 angstroms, 24.9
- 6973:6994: 0.0 angstroms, 26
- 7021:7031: 0.0 angstroms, 25.6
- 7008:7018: -0.1 angstroms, 26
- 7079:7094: 0.0 angstroms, 25.2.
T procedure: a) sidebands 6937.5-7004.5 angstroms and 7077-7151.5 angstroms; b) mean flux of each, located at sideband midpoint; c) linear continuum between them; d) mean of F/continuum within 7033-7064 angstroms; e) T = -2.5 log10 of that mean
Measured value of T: 0.00 mag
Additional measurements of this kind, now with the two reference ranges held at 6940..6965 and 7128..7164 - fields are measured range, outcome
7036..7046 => 0.01 mag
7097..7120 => 0.00 mag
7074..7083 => -0.01 mag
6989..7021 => -0.01 mag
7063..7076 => 0.01 mag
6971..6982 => 0.00 mag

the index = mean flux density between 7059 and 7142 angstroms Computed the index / 25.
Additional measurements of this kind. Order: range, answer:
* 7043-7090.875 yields 25.2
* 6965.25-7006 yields 26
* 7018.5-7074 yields 25.4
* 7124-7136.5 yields 24.7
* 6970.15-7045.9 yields 25.8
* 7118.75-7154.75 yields 24.7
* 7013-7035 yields 25.7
